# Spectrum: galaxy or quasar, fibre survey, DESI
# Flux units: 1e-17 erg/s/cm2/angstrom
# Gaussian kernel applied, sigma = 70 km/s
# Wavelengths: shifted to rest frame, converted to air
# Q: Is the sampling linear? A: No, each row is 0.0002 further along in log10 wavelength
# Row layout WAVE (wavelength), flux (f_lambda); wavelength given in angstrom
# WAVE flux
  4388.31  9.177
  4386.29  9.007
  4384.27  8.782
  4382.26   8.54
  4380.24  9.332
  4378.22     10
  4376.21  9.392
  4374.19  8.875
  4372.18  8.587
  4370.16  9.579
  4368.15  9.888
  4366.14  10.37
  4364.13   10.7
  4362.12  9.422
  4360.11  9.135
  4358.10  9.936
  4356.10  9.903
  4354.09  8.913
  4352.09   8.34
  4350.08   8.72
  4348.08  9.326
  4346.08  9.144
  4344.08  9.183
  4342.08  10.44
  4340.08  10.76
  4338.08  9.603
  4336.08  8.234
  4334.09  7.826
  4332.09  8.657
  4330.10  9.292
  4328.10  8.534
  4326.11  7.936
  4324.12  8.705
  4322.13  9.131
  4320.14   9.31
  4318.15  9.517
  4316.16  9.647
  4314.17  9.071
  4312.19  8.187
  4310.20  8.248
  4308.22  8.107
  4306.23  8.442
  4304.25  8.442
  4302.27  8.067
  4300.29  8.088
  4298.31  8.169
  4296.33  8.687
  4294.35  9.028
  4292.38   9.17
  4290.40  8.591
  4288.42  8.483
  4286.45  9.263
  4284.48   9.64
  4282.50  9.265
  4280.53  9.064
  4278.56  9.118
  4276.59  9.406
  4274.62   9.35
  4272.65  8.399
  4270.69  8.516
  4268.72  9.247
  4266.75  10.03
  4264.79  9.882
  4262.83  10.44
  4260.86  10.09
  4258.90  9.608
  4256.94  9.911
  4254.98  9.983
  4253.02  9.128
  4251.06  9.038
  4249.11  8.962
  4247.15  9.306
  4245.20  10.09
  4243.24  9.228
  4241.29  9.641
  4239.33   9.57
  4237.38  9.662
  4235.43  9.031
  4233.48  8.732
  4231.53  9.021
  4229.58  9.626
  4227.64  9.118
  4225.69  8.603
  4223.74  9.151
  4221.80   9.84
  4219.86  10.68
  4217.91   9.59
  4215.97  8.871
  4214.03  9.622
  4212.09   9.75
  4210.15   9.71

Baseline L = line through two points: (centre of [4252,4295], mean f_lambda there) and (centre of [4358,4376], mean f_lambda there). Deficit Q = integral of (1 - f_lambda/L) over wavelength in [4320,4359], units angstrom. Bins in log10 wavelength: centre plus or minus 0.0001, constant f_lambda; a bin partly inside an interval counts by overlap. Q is 1.73 angstrom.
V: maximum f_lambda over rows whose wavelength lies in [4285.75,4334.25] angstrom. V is 9.647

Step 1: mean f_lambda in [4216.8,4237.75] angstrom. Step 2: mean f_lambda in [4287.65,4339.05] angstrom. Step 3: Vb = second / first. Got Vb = 0.93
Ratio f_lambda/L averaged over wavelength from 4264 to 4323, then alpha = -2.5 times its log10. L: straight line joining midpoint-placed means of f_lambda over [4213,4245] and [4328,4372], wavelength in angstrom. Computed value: 0.05 mag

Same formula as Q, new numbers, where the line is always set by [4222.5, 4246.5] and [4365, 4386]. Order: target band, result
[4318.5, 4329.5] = 0.6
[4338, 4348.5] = -0.5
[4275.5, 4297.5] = 0.6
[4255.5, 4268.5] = -0.9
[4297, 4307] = 1.1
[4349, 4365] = -0.1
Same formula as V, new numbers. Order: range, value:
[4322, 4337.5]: 9.292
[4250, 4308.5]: 10.44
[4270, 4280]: 9.406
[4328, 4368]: 10.76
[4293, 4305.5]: 9.028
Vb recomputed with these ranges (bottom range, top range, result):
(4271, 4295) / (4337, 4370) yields 1.06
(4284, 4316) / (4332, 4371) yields 1.09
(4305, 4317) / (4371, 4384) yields 1.06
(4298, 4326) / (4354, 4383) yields 1.10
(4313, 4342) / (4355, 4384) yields 1.05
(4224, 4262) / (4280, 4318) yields 0.93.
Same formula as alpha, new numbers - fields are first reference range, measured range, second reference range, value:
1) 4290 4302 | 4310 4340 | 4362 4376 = 0.02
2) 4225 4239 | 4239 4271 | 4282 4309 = -0.07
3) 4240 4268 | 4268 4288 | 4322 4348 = 0.04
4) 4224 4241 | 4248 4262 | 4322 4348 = -0.04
